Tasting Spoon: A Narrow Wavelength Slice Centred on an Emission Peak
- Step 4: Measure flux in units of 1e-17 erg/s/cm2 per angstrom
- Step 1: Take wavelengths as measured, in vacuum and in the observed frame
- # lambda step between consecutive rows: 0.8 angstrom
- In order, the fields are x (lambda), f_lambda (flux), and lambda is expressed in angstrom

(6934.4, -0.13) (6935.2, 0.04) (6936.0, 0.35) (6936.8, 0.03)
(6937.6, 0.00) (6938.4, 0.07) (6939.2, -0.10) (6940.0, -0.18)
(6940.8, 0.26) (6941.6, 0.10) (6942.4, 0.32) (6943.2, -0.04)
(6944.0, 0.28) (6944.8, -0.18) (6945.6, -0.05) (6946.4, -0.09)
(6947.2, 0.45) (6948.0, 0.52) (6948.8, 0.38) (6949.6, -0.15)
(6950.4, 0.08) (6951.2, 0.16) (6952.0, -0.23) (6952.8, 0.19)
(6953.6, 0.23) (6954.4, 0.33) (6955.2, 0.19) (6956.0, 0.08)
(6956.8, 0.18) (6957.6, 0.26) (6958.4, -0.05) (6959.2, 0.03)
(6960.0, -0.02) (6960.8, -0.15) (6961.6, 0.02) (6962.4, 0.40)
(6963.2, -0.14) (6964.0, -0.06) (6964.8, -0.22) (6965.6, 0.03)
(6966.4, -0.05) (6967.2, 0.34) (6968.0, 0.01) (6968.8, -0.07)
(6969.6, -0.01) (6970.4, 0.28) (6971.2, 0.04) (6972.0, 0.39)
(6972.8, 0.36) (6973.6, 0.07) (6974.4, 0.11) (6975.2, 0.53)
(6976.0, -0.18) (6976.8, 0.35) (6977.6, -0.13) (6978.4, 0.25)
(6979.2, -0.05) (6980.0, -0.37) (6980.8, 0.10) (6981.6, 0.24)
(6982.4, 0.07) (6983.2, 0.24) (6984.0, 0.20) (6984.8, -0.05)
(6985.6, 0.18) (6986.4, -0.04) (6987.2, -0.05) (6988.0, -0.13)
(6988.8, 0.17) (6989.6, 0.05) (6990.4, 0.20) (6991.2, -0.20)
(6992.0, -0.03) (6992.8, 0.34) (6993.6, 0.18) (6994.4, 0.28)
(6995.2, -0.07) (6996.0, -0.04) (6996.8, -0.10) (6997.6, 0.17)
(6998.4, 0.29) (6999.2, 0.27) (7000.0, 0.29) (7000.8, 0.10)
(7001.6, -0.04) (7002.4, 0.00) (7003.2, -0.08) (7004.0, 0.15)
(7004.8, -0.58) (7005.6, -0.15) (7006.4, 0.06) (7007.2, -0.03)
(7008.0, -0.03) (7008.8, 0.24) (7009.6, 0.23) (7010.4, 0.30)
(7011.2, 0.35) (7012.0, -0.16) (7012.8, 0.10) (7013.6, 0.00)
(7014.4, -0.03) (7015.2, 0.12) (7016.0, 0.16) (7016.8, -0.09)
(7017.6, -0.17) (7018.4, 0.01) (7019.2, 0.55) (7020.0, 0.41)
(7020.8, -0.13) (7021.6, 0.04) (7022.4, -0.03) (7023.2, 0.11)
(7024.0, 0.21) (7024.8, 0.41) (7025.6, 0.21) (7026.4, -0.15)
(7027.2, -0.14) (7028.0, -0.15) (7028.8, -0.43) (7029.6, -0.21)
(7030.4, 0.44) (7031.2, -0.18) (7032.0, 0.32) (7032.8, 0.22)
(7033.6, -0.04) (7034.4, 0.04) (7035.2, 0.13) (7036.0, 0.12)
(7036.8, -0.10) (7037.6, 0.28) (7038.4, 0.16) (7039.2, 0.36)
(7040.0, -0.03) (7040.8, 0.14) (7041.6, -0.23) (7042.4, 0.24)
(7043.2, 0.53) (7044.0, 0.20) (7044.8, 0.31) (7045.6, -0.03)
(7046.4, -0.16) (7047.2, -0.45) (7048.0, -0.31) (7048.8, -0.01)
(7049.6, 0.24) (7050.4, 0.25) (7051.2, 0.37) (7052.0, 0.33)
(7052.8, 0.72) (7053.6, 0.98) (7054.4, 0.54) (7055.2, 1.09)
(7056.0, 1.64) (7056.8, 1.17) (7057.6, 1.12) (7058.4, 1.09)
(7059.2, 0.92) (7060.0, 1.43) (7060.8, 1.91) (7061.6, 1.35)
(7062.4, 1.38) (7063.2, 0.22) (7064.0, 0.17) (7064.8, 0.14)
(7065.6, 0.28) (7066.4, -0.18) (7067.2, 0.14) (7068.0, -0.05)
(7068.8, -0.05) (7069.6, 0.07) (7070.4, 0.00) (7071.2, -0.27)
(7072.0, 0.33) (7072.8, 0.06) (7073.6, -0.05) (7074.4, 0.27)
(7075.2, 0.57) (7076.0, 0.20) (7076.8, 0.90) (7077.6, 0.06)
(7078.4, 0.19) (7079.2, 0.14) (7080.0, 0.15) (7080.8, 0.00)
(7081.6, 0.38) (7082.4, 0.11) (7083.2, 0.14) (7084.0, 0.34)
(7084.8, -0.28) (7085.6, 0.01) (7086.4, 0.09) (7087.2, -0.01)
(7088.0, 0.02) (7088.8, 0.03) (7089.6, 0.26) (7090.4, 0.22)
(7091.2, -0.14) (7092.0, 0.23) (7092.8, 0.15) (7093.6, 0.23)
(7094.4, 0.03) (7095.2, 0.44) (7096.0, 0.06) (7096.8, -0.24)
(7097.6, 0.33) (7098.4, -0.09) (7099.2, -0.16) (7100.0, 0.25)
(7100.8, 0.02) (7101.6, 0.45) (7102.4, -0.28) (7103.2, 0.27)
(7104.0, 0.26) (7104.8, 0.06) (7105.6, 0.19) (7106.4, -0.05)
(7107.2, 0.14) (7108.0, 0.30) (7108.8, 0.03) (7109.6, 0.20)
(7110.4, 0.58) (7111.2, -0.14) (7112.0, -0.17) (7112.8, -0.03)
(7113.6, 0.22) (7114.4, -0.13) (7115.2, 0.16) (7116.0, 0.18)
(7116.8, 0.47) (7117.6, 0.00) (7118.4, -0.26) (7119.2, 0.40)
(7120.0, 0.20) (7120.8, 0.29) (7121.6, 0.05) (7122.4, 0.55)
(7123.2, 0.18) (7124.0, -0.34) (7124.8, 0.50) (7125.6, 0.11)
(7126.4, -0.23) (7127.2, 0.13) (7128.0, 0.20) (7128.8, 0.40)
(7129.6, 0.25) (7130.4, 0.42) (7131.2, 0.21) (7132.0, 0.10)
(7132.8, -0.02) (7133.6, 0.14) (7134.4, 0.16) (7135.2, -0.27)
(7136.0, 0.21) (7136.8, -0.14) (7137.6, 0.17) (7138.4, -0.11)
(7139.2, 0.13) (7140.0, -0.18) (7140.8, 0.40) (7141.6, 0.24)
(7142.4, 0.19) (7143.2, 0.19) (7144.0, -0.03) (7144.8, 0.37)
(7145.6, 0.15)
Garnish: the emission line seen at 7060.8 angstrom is [O II] 3727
